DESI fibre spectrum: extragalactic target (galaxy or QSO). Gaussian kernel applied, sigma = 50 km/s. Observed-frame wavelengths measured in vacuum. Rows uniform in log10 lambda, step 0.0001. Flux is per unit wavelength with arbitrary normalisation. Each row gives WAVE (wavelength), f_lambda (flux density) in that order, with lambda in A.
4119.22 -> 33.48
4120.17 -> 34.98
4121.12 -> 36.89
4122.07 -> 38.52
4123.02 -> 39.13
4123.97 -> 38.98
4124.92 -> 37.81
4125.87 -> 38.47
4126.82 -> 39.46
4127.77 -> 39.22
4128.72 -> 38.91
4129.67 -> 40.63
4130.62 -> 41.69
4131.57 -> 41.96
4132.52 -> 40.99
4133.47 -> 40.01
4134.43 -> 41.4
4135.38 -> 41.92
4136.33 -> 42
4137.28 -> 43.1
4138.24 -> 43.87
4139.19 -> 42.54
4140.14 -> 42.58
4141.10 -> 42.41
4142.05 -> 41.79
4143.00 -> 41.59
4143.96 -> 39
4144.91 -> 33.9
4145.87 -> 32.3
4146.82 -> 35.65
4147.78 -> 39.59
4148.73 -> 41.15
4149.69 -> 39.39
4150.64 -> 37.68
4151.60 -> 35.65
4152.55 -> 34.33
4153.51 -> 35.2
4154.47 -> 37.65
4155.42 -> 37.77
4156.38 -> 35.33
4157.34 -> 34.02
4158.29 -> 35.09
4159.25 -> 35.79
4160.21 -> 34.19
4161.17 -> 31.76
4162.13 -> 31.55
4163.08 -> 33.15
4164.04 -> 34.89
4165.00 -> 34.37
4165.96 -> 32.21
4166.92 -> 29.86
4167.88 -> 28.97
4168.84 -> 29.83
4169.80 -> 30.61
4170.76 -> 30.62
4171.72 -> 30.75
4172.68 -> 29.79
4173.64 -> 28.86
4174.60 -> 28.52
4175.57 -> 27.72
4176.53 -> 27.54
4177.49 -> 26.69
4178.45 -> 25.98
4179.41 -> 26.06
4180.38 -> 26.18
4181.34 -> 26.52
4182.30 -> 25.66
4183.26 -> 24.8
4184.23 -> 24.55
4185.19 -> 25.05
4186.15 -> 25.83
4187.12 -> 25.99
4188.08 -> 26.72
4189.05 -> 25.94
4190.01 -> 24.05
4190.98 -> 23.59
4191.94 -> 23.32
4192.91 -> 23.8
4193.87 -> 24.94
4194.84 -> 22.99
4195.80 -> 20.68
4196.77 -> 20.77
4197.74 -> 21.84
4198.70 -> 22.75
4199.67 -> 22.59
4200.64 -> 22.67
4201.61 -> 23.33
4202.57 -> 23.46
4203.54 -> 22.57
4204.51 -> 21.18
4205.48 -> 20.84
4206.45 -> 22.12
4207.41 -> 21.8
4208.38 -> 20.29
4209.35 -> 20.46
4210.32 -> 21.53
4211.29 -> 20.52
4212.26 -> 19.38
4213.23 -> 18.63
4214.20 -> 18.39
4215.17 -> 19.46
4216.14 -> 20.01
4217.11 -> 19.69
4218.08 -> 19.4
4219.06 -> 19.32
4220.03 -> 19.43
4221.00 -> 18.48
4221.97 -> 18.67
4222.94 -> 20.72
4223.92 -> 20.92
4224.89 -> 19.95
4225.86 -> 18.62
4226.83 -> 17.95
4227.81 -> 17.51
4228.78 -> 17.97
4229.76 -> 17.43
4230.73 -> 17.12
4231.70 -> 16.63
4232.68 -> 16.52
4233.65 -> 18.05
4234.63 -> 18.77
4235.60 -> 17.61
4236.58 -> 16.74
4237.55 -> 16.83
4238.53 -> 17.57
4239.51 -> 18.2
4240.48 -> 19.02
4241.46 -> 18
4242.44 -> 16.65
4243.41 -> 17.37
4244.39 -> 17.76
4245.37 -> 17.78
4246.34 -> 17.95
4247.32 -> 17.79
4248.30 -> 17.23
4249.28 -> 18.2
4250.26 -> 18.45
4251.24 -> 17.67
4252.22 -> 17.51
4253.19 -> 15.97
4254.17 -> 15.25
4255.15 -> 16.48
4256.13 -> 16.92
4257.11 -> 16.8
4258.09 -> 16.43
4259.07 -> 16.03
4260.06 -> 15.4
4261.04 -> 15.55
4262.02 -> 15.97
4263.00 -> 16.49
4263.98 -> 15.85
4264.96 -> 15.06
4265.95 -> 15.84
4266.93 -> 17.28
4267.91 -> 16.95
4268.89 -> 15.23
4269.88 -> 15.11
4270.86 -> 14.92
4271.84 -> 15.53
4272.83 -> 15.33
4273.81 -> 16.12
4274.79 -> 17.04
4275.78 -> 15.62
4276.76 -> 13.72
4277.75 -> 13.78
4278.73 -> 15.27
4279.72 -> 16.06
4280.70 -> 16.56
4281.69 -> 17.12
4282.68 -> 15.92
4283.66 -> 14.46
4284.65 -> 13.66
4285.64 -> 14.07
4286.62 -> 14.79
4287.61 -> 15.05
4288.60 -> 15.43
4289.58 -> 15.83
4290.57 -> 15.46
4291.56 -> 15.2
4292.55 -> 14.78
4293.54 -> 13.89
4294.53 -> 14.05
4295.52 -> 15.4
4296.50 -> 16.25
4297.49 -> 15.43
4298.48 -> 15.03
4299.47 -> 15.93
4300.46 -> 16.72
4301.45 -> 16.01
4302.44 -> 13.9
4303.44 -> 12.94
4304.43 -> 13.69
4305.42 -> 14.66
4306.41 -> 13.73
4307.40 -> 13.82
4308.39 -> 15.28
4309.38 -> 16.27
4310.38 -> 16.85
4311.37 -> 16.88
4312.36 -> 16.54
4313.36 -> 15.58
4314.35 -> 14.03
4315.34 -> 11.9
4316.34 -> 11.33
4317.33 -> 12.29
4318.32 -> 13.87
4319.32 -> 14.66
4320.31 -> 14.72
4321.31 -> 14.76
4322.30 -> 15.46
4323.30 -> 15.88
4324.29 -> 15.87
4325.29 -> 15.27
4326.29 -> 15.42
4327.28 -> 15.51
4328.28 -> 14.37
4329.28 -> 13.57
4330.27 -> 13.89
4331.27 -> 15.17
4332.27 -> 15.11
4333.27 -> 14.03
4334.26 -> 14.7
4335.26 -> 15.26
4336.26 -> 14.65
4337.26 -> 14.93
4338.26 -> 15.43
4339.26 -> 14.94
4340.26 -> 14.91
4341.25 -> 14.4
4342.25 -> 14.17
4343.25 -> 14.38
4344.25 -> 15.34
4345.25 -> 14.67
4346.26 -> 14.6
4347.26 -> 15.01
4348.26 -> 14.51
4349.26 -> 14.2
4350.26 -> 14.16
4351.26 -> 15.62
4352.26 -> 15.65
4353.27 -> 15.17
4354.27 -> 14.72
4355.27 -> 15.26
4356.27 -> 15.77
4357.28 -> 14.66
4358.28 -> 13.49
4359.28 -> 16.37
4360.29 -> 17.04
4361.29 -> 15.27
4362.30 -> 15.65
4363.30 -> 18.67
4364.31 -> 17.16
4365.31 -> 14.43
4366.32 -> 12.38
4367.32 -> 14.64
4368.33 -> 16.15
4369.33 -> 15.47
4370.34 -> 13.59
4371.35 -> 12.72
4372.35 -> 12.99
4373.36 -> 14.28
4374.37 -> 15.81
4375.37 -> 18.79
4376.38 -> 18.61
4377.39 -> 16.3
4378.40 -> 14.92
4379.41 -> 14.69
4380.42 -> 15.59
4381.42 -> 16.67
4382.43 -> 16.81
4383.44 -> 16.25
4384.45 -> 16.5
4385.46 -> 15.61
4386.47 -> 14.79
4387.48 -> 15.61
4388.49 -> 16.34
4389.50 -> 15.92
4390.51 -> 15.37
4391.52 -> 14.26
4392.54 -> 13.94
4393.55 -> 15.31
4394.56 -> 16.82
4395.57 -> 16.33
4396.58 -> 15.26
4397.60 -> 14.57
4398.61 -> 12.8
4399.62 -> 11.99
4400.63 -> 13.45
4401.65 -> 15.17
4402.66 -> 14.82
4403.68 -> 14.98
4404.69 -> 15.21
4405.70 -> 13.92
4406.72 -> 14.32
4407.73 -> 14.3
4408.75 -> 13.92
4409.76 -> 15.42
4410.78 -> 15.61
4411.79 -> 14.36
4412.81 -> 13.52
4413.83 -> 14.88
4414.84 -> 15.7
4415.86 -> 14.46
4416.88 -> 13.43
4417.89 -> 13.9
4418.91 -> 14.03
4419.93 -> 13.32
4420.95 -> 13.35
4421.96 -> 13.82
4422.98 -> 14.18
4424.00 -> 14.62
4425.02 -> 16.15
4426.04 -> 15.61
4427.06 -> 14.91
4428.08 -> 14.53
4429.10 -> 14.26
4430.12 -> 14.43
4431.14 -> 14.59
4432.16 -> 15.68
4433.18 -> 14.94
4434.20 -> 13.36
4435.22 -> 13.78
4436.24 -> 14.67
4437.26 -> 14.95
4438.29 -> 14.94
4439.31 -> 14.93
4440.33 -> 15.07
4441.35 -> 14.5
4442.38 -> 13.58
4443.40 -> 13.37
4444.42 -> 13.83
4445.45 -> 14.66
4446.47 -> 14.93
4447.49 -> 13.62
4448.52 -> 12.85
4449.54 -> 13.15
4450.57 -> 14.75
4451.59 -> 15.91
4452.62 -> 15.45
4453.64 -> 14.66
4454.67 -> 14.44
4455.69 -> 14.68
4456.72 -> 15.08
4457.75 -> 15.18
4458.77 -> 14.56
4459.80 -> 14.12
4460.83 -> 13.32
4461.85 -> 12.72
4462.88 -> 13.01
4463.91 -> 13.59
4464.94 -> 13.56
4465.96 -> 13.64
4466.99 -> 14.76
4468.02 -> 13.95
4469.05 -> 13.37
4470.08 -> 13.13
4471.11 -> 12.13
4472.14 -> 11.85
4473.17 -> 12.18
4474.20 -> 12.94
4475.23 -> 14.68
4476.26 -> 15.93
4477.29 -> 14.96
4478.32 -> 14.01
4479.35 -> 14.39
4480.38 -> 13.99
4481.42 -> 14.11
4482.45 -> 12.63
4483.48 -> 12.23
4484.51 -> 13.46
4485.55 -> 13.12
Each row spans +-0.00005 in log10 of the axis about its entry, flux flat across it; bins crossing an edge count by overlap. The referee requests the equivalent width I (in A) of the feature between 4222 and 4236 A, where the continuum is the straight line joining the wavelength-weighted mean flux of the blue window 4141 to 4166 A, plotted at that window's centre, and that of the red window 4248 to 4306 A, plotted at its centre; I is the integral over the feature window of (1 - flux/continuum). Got 3.2 A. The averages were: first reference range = 36.2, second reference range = 15.6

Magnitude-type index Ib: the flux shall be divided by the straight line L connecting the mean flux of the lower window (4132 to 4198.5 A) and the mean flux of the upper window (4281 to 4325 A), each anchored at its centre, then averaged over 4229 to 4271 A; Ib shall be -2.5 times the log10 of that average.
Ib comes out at 0.260 mag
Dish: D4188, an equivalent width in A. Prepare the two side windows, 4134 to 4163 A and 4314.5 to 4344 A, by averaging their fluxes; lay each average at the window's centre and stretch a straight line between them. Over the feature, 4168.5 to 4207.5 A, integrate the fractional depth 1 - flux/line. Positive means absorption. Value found 9.2 A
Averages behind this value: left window 37.9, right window 14.5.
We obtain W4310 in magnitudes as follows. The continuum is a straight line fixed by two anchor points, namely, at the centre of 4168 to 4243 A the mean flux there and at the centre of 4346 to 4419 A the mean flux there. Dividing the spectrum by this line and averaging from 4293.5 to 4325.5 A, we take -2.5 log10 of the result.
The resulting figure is 0.21 mag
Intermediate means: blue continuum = 22.1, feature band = 14.8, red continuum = 15.1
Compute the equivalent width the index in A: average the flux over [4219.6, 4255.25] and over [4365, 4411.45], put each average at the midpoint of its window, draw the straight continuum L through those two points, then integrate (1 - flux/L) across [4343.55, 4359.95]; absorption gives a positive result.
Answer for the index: 0.8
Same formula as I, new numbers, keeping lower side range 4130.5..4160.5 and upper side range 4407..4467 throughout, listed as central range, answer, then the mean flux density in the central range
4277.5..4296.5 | 8.3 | 15.1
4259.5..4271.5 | 5.4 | 15.8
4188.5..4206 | 5.9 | 22.9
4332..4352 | 6.8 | 14.8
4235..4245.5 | 4.5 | 17.6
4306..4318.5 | 5.2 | 14.5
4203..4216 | 5.0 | 20.5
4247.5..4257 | 4.1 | 17.1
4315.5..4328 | 4.9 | 14.5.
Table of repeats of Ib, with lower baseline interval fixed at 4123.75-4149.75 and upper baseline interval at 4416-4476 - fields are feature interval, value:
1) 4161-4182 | 0.25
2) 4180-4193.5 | 0.39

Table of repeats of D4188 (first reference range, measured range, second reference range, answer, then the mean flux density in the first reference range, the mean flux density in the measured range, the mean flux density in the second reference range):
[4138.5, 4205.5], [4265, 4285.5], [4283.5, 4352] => 3.97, 30.2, 15.5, 14.8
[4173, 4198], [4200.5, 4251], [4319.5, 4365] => 8.02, 25.2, 19.1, 15.1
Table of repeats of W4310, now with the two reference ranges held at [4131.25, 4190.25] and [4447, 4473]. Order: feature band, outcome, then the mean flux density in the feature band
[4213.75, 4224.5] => 0.457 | 19.5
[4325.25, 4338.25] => 0.448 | 14.8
